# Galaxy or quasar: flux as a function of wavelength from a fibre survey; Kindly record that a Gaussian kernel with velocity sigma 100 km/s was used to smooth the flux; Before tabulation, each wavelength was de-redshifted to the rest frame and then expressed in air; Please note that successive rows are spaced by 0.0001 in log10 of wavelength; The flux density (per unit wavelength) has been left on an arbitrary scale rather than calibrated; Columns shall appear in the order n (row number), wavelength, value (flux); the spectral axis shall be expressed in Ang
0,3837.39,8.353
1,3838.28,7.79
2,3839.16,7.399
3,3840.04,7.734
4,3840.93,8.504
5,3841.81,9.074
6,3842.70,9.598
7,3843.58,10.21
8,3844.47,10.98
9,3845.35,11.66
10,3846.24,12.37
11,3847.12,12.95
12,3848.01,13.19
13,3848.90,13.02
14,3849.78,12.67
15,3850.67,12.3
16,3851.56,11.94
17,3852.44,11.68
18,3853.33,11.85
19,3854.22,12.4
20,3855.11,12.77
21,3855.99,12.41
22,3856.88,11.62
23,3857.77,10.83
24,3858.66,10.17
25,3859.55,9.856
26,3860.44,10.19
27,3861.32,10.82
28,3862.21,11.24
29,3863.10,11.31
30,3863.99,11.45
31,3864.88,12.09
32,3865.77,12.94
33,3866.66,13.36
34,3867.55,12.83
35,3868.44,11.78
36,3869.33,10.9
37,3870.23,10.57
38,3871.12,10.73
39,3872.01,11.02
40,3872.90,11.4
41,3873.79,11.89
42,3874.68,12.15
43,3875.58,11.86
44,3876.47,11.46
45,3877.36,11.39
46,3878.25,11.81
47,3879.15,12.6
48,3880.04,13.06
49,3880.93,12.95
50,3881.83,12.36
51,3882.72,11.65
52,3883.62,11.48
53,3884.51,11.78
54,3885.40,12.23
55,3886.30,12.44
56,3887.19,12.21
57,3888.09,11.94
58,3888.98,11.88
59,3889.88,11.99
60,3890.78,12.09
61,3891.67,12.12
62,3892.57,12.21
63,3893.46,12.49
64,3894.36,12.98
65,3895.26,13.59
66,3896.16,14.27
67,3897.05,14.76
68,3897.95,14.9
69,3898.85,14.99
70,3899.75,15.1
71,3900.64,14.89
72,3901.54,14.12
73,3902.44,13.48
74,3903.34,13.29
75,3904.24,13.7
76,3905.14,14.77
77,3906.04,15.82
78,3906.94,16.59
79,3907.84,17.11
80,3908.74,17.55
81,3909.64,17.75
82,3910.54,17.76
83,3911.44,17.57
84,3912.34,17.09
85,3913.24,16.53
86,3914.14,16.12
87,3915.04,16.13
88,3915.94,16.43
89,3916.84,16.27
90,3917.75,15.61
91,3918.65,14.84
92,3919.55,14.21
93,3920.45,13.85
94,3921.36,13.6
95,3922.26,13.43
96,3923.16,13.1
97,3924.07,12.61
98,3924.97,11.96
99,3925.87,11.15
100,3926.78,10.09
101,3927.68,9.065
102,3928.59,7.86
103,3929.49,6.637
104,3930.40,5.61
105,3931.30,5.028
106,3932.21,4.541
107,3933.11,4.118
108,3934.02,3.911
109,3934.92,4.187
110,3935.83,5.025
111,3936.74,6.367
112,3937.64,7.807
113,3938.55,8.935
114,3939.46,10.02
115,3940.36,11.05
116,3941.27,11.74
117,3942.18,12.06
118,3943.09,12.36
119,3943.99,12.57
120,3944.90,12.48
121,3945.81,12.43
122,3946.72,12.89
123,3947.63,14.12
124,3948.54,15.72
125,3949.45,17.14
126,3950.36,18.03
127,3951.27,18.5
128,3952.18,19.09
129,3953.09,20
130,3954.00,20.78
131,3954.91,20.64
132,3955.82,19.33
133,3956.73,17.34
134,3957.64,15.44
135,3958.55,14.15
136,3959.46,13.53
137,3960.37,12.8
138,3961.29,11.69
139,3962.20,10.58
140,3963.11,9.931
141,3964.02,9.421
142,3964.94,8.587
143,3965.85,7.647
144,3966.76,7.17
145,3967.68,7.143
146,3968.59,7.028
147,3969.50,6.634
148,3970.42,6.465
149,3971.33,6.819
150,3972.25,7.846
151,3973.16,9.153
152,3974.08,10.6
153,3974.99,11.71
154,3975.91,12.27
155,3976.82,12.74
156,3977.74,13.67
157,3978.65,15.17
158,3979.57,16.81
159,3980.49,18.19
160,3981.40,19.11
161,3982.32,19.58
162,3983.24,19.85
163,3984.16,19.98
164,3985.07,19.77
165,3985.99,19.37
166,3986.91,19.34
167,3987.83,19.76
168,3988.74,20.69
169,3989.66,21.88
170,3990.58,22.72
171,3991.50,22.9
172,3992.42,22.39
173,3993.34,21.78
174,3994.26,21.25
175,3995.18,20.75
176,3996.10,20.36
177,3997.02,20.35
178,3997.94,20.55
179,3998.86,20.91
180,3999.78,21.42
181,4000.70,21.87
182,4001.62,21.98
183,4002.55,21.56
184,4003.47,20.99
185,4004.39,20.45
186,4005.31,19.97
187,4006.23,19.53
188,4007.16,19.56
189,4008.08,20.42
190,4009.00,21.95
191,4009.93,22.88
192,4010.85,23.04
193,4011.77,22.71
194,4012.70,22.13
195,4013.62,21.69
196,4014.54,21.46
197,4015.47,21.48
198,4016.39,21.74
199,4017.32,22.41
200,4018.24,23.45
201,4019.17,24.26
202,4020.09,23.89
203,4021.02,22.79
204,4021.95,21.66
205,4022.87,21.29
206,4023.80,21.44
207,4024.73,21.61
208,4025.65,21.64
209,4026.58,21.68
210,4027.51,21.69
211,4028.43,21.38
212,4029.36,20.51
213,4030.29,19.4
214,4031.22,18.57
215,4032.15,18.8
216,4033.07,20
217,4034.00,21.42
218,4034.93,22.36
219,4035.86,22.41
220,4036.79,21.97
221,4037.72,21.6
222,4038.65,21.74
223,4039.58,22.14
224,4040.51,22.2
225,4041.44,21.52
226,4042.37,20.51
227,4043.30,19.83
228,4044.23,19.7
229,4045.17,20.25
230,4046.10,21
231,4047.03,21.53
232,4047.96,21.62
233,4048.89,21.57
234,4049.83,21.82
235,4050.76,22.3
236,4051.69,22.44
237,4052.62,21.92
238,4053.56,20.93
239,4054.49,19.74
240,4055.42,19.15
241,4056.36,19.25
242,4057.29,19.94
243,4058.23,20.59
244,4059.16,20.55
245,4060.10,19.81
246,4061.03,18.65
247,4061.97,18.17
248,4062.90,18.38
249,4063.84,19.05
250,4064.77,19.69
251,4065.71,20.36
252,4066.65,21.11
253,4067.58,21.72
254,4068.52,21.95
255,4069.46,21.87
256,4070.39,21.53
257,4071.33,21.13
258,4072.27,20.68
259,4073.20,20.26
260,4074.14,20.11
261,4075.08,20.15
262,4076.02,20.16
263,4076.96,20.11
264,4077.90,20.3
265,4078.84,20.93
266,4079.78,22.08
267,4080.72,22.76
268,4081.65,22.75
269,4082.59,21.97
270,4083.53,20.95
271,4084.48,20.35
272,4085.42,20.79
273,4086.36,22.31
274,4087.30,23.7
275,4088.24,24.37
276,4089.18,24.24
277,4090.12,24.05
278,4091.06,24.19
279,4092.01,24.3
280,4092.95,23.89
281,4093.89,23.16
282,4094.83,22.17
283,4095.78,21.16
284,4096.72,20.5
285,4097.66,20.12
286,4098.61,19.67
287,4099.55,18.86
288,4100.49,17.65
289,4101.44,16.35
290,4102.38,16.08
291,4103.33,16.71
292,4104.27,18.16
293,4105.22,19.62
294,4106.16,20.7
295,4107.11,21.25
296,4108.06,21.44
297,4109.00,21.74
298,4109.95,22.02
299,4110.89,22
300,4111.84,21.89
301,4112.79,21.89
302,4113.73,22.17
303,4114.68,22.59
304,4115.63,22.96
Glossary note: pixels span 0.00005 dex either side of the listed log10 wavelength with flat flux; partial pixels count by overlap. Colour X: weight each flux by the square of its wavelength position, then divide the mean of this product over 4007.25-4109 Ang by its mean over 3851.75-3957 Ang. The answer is 1.79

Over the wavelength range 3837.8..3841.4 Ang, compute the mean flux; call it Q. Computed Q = 7.87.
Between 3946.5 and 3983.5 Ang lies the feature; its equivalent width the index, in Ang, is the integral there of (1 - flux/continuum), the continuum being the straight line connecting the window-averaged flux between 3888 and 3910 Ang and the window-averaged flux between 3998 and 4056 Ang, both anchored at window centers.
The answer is 9.0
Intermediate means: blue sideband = 14.2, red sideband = 21.4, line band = 13.5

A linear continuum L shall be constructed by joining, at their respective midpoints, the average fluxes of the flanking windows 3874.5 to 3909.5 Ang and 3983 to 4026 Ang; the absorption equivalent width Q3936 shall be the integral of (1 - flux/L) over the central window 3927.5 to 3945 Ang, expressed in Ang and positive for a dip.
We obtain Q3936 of 9.1 Ang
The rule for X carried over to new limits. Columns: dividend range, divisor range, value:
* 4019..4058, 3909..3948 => 1.94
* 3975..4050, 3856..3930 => 1.69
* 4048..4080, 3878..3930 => 1.63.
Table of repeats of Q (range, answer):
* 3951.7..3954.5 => 20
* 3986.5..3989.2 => 20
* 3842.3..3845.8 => 10.6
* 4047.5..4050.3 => 21.6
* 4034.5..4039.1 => 22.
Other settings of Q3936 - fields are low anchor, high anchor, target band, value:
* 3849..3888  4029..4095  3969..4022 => -2.9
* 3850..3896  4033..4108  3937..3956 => 1.0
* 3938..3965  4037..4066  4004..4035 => -4.9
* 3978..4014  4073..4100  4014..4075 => 0.5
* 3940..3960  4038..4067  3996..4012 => -2.6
